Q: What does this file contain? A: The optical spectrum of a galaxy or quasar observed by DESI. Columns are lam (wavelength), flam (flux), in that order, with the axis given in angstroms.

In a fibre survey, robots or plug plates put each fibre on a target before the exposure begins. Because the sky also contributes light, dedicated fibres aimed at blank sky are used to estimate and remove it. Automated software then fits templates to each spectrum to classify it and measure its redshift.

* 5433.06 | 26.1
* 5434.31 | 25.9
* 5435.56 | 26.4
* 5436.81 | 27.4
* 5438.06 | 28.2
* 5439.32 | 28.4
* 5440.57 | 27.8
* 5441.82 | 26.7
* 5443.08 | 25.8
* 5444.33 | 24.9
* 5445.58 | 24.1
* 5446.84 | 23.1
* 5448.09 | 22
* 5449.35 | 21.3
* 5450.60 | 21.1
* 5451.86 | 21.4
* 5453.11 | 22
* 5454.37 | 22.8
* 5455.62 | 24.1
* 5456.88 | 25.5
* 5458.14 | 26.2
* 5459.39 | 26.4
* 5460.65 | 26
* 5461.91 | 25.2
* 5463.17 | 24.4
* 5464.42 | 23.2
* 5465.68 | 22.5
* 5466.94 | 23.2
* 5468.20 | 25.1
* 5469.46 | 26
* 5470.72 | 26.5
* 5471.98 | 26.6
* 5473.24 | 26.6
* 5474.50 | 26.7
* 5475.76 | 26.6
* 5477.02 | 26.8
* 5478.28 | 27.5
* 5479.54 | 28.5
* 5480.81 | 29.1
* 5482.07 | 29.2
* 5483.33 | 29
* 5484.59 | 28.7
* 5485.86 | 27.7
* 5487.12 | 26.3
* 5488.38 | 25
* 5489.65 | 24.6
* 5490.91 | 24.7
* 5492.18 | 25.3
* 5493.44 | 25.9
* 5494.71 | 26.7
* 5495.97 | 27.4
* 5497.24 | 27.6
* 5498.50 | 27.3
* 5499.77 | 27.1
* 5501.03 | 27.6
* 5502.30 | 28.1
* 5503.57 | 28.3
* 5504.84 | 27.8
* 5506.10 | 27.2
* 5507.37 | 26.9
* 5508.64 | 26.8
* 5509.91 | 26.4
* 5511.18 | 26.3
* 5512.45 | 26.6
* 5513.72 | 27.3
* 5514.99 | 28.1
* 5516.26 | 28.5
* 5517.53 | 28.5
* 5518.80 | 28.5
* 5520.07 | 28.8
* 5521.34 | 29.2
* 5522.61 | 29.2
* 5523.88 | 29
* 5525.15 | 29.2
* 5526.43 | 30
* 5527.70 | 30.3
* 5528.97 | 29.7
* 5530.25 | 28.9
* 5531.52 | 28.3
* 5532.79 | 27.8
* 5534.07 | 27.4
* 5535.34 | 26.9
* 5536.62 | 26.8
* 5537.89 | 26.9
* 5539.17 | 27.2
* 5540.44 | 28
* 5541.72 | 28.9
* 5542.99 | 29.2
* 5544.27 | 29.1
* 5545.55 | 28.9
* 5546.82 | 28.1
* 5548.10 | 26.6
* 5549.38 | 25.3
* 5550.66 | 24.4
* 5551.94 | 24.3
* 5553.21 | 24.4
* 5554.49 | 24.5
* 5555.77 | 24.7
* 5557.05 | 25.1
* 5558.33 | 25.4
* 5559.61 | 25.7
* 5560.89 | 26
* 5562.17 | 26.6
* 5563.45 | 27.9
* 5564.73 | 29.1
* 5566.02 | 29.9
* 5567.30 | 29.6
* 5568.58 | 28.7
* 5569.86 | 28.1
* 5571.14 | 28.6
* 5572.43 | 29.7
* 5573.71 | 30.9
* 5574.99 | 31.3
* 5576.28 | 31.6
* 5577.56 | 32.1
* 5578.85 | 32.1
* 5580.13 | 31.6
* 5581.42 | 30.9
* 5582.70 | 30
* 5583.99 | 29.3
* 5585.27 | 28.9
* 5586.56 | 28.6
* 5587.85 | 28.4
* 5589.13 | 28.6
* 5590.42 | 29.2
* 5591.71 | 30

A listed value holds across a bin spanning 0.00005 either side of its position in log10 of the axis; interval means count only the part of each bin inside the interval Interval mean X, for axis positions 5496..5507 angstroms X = 27.6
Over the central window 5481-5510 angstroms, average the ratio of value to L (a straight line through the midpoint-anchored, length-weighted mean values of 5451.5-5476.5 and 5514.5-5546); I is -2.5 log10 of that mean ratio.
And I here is -0.02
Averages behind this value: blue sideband 24.9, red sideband 28.5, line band 27.1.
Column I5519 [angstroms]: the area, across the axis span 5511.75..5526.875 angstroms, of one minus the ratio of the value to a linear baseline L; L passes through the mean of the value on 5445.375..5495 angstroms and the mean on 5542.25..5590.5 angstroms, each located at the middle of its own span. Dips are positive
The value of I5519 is -1.0 angstroms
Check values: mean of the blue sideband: 25.3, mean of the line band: 28.5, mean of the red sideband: 28.2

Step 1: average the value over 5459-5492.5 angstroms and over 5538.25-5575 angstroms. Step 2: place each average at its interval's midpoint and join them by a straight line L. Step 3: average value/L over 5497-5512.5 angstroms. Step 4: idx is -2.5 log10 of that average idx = -0.02 mag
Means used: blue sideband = 26.2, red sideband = 27.4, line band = 27.2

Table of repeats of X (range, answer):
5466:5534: 27.4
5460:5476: 25.2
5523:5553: 27.8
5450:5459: 23.4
